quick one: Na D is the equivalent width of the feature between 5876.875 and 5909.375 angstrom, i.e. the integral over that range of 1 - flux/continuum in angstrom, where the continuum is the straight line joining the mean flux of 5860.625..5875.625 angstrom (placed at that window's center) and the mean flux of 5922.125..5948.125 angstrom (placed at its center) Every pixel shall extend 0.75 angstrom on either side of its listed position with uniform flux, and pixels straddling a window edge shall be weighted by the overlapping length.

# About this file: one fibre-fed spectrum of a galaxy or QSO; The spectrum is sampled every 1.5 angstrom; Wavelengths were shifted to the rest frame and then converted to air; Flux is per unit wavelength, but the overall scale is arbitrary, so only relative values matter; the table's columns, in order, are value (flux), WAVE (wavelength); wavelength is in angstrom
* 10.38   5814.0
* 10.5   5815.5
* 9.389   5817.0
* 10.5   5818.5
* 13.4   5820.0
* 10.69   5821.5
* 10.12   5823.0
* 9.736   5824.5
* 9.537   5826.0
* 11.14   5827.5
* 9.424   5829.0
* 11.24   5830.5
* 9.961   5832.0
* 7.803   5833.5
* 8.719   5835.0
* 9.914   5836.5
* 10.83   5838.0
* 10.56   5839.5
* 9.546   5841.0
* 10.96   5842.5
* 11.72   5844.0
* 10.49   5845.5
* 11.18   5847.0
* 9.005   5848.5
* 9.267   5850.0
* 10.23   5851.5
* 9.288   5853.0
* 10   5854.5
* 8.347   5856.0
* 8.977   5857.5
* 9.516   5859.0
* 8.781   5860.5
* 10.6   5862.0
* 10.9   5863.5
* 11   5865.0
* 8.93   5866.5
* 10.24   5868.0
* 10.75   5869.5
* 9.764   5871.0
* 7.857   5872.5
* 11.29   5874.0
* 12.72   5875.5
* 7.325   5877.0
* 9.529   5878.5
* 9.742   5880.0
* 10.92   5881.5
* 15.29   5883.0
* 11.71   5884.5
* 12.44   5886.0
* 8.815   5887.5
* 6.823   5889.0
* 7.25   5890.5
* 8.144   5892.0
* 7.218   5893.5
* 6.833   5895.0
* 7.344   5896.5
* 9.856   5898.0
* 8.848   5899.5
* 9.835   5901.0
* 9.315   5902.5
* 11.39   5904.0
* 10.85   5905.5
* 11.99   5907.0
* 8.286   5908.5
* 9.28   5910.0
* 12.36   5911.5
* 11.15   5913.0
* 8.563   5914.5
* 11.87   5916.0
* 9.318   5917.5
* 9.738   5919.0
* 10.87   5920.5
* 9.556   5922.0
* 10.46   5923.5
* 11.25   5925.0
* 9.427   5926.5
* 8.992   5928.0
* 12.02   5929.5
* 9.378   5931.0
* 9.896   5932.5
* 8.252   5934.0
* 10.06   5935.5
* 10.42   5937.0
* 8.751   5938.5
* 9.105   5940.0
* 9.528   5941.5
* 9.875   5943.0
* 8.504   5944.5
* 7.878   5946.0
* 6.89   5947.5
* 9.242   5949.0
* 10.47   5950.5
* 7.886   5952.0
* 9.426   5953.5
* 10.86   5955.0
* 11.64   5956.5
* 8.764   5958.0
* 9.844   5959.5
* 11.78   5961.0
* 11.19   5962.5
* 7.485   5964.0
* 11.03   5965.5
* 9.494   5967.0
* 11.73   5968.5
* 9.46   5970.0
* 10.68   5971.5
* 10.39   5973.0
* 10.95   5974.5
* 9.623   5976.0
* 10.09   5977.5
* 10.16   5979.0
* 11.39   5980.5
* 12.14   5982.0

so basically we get 1.2 angstrom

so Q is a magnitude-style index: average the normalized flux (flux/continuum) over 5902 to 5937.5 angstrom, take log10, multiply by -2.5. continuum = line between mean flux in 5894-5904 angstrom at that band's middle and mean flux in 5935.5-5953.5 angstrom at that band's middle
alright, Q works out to -0.145 mag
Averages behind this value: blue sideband 8.84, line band 10.2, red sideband 9.02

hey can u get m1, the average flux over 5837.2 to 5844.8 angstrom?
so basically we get 10.7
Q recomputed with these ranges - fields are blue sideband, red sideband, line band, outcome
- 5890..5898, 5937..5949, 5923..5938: -0.177 mag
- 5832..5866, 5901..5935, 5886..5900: 0.233 mag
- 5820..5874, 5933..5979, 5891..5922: 0.023 mag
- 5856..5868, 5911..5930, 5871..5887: -0.090 mag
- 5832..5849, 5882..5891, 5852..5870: 0.053 mag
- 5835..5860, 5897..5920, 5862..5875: -0.017 mag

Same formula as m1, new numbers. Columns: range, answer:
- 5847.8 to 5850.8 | 9.16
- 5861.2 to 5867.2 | 10.4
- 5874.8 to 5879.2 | 9.83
